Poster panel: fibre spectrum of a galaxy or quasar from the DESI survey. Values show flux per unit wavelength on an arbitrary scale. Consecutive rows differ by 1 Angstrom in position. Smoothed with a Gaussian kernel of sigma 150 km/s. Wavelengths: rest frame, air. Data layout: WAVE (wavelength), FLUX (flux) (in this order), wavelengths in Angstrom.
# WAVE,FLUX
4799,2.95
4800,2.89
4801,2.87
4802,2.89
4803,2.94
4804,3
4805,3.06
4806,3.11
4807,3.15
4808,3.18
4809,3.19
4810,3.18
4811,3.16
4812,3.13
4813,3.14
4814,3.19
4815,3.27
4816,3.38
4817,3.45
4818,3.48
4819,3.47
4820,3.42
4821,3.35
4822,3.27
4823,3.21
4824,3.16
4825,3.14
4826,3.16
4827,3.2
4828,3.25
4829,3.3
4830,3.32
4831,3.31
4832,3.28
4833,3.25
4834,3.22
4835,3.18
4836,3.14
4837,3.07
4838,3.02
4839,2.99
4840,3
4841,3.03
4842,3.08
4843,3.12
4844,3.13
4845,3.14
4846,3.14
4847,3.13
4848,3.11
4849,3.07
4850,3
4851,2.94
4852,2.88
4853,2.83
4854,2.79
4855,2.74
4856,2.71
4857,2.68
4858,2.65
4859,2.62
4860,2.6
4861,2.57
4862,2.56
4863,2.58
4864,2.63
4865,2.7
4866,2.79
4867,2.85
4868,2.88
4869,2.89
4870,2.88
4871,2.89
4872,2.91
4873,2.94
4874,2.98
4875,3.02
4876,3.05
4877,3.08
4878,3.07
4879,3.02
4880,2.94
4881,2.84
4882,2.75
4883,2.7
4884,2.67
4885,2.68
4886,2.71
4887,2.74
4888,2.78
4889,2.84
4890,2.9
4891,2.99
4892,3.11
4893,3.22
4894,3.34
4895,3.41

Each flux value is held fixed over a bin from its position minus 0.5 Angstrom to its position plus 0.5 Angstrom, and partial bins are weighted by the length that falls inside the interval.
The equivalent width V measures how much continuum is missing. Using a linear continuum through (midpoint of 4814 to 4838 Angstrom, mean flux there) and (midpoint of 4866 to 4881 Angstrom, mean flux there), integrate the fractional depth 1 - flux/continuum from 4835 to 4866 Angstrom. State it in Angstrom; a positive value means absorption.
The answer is 2.1 Angstrom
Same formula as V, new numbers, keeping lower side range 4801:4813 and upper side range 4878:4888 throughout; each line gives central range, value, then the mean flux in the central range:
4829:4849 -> -1.21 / 3.14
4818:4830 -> -1.03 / 3.28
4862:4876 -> 0.05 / 2.84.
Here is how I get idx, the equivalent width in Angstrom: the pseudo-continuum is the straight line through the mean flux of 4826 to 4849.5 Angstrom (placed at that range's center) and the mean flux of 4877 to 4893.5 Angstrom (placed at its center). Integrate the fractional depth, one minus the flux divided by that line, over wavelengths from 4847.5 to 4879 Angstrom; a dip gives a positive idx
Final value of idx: 1.7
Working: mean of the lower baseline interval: 3.15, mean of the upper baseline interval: 2.88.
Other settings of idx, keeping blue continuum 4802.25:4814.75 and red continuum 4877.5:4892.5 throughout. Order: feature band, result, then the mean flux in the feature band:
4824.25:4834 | -0.63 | 3.24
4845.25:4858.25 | 0.26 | 2.91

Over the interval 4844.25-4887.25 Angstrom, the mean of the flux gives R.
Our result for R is 2.85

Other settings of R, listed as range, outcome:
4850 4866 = 2.71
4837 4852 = 3.06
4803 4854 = 3.16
